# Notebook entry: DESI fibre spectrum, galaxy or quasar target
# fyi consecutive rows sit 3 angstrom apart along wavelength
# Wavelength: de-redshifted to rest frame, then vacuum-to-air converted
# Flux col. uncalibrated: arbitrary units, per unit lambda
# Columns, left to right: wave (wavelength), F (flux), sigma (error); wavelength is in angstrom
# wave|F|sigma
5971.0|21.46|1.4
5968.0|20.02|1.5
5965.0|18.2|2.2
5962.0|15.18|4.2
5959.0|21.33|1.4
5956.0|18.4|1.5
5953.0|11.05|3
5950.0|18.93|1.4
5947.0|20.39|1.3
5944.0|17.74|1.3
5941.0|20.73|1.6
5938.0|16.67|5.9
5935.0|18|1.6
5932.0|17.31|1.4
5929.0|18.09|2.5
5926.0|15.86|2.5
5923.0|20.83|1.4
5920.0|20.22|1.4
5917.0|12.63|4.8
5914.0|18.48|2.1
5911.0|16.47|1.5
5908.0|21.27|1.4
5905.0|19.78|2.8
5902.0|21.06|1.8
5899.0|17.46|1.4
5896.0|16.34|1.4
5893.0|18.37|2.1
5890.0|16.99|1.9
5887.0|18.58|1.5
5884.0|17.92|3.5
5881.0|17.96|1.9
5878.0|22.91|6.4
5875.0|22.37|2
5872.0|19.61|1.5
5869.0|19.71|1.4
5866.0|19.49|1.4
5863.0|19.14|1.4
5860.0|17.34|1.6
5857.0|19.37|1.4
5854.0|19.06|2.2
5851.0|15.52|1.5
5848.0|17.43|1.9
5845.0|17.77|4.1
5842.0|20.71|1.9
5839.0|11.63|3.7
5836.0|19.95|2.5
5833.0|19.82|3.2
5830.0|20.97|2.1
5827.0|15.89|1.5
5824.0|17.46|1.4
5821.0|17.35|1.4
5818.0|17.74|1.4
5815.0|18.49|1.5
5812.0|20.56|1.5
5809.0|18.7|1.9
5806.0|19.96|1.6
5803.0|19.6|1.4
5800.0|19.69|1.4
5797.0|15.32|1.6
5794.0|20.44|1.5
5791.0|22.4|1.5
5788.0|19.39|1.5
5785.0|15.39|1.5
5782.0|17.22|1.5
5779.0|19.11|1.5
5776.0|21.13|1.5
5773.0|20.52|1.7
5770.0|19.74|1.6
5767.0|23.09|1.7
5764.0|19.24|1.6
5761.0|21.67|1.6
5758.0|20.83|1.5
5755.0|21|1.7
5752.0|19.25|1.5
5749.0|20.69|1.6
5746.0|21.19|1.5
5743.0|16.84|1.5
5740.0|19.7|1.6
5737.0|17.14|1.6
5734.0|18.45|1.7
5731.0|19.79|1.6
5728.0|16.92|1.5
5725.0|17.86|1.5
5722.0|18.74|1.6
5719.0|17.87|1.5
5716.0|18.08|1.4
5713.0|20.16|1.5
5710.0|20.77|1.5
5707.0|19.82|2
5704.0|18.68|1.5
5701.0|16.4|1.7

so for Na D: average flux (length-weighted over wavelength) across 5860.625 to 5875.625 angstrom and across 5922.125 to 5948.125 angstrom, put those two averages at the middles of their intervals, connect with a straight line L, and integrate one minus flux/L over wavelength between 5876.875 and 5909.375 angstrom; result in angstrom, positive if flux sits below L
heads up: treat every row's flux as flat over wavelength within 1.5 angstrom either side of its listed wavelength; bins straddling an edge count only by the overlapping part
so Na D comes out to 0.52 angstrom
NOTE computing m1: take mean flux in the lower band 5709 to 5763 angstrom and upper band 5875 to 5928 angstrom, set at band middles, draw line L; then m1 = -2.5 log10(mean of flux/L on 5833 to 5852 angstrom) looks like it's 0.08 mag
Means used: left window 19.3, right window 18.5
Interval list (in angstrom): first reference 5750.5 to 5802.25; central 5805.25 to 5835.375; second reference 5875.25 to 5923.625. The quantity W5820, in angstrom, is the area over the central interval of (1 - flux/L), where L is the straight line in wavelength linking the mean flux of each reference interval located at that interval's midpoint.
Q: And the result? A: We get 1.00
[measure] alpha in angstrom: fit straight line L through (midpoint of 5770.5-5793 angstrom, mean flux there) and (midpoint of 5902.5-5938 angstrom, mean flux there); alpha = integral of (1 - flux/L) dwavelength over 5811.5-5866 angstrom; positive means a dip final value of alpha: 2.1 angstrom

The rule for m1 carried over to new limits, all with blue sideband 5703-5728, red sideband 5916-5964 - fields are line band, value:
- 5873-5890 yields -0.09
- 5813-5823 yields 0.02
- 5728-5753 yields -0.01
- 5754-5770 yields -0.13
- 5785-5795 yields -0.08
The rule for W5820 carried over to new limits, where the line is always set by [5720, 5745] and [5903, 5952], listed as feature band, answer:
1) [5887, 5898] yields 0.51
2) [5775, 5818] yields -1.83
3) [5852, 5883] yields -2.25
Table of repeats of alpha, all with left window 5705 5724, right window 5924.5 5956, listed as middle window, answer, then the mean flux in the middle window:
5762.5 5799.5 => -1.43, 19.4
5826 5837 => -0.57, 19.3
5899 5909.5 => -1.45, 20.2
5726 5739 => 0.63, 18.1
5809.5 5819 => -0.27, 19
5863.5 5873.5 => -0.83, 19.6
